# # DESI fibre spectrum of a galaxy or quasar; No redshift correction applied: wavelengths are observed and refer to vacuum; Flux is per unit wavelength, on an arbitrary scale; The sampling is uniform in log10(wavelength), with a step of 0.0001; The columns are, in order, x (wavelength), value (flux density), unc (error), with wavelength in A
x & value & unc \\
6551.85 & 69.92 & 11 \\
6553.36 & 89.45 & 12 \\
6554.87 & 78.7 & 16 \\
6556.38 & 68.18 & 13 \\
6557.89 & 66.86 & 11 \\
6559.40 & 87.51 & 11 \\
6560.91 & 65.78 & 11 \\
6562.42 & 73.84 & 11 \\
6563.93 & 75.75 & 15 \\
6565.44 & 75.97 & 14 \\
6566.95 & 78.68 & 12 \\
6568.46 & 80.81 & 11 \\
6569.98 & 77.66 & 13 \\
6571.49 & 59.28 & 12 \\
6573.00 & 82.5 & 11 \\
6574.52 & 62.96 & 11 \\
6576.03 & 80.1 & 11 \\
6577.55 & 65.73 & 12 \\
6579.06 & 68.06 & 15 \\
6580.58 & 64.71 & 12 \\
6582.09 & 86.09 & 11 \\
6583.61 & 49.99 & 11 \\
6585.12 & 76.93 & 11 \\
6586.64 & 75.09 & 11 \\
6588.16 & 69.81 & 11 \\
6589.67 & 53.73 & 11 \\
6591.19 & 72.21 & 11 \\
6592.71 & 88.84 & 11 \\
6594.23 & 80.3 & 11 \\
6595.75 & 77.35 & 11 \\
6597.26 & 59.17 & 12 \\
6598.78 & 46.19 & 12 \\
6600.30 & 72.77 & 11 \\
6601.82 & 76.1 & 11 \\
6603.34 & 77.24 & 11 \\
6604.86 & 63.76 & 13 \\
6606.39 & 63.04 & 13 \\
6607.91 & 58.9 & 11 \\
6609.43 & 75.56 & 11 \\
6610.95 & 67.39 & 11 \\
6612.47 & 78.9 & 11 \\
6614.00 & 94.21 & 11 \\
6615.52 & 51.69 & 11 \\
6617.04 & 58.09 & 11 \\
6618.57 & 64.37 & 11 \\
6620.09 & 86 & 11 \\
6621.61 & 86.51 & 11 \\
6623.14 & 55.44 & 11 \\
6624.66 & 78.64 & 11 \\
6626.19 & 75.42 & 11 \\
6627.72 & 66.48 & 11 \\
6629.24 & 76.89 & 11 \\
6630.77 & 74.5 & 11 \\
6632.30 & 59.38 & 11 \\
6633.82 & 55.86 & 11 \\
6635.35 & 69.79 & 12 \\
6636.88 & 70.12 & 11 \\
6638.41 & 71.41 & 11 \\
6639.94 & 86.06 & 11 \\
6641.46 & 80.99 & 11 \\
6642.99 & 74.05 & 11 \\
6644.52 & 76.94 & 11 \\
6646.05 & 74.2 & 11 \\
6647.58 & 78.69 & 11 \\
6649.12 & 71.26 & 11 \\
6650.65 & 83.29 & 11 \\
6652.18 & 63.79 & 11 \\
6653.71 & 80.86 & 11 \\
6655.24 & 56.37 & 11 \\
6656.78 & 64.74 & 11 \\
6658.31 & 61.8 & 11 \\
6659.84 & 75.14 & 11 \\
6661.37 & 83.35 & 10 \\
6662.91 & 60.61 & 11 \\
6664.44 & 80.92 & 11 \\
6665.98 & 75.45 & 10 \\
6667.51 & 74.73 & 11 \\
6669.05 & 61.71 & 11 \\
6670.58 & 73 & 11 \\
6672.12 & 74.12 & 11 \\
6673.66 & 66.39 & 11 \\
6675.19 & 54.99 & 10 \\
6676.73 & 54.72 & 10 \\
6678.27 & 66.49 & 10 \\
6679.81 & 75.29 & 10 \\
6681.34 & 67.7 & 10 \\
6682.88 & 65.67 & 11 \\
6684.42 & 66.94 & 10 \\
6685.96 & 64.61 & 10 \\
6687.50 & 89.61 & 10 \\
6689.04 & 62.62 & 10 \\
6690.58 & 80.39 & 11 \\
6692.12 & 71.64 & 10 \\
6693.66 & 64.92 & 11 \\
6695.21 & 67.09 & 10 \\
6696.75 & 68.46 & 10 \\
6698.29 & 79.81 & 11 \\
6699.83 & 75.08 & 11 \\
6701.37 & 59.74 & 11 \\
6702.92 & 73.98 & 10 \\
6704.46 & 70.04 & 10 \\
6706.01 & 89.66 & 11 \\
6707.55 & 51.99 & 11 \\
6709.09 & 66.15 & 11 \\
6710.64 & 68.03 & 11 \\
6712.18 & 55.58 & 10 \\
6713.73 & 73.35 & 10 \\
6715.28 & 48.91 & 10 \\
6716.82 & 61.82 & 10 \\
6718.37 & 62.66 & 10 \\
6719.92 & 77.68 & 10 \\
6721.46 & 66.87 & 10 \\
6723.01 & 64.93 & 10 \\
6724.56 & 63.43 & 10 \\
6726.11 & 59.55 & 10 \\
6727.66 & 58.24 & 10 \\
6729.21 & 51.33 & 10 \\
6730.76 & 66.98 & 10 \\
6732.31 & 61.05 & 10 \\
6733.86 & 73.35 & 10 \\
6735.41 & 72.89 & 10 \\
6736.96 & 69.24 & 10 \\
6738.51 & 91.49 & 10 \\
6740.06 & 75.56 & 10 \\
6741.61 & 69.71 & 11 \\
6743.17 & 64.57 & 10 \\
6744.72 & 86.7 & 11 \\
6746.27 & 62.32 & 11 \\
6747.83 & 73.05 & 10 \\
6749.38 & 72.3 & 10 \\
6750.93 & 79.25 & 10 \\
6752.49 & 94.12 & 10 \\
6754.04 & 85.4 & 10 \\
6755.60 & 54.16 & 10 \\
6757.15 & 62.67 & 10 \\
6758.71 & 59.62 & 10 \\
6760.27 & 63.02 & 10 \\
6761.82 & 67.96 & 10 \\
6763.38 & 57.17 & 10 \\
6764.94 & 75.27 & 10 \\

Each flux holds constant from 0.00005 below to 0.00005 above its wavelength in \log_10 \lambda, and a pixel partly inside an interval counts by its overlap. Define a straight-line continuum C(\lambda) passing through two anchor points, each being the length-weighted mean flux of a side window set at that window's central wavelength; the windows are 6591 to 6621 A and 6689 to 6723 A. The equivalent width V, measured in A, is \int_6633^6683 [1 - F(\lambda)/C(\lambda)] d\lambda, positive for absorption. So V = -0.97 A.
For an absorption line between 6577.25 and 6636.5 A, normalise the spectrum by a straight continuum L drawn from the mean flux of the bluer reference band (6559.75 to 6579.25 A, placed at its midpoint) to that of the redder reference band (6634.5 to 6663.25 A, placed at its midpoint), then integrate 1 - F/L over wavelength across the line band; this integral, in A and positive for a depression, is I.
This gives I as 2.7 A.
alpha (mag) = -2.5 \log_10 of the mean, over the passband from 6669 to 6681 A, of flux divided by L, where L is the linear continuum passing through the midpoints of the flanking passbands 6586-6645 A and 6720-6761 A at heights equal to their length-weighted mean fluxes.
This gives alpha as 0.06 mag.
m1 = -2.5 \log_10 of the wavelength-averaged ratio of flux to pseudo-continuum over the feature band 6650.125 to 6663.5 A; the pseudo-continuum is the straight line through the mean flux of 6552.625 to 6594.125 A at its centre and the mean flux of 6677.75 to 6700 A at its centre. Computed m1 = 0.03 mag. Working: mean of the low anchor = 73.3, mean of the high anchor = 71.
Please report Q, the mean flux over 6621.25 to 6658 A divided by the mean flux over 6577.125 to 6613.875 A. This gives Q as 1.03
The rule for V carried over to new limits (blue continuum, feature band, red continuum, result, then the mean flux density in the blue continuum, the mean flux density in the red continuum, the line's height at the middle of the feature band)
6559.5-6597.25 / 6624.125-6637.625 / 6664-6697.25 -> 0.27 A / 72.6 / 69.3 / 70.9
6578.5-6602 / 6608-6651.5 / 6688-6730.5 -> -2.56 A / 69.7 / 66.6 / 68.7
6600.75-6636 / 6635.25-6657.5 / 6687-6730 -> -1.41 A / 70.2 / 67.1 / 69.2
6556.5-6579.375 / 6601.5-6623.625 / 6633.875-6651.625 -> 1.15 A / 73.4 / 75.1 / 74.4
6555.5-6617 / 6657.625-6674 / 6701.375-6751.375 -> -0.57 A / 71.1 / 68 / 69.3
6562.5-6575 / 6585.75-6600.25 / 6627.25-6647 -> 0.83 A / 74.4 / 72.2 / 73.6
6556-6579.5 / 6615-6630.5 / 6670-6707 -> 0.30 A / 73.3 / 70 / 71.8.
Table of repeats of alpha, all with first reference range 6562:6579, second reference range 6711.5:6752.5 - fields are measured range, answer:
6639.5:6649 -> -0.09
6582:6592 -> 0.08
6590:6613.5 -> 0.03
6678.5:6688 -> -0.01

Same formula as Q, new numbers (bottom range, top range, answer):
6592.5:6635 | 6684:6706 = 1.02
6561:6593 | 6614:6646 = 0.99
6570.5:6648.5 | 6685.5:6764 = 0.97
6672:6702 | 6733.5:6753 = 1.10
